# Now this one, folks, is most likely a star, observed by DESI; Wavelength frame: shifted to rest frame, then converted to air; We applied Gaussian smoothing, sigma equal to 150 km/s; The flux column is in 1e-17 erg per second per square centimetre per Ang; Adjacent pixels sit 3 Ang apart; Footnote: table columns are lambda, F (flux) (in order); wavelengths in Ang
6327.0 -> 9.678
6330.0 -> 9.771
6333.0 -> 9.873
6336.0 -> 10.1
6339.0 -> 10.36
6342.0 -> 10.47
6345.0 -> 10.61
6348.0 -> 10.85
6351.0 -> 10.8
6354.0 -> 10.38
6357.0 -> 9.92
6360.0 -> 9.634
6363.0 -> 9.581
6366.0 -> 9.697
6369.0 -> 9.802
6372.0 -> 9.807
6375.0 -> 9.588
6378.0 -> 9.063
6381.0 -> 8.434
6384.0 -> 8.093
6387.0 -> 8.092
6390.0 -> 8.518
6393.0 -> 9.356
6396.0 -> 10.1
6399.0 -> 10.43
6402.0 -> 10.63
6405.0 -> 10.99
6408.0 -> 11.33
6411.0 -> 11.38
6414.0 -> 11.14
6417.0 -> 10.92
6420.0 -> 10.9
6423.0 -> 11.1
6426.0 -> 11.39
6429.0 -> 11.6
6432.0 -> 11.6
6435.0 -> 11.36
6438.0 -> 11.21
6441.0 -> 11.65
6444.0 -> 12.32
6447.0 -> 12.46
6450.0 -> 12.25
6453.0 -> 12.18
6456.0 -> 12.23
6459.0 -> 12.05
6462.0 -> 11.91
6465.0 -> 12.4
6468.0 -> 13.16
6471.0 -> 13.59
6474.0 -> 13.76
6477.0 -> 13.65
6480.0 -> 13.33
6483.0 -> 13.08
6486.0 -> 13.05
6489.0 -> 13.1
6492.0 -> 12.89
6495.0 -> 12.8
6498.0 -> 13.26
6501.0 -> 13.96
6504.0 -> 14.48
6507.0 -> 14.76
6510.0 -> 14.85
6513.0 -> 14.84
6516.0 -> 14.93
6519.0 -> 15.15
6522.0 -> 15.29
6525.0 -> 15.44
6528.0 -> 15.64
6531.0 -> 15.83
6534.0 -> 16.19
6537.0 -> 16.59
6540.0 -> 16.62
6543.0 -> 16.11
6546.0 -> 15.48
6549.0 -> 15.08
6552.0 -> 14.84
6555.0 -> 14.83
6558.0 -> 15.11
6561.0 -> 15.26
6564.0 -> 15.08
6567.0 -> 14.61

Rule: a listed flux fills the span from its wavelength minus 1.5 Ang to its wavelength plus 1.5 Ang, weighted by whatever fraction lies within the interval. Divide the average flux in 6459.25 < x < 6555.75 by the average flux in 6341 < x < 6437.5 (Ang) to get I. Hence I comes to 1.4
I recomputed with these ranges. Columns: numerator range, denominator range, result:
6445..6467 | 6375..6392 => 1.43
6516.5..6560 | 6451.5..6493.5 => 1.21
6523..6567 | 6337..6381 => 1.56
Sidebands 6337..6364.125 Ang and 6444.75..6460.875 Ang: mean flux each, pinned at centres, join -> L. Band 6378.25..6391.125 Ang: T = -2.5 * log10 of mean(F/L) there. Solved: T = 0.29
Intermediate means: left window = 10.3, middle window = 8.35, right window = 12.2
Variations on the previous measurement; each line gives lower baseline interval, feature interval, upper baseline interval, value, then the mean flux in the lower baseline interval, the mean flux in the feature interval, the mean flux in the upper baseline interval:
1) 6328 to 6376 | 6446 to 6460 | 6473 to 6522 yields 0.04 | 10.1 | 12.2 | 13.9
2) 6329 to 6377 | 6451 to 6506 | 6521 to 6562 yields 0.06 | 10.1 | 13.1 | 15.6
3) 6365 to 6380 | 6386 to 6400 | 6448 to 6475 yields 0.11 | 9.55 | 9.3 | 12.6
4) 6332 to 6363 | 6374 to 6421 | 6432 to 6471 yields 0.13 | 10.3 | 9.93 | 12.1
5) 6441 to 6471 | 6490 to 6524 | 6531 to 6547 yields 0.03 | 12.4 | 14.3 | 16.2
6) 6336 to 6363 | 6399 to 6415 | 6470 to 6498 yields 0.05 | 10.3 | 11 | 13.2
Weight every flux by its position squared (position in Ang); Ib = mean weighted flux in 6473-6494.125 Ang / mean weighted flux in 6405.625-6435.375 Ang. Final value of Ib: 1.2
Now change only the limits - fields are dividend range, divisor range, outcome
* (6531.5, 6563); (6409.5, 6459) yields 1.39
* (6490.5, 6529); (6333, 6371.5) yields 1.50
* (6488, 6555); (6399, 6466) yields 1.33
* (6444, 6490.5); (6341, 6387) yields 1.36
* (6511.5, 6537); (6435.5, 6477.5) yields 1.27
